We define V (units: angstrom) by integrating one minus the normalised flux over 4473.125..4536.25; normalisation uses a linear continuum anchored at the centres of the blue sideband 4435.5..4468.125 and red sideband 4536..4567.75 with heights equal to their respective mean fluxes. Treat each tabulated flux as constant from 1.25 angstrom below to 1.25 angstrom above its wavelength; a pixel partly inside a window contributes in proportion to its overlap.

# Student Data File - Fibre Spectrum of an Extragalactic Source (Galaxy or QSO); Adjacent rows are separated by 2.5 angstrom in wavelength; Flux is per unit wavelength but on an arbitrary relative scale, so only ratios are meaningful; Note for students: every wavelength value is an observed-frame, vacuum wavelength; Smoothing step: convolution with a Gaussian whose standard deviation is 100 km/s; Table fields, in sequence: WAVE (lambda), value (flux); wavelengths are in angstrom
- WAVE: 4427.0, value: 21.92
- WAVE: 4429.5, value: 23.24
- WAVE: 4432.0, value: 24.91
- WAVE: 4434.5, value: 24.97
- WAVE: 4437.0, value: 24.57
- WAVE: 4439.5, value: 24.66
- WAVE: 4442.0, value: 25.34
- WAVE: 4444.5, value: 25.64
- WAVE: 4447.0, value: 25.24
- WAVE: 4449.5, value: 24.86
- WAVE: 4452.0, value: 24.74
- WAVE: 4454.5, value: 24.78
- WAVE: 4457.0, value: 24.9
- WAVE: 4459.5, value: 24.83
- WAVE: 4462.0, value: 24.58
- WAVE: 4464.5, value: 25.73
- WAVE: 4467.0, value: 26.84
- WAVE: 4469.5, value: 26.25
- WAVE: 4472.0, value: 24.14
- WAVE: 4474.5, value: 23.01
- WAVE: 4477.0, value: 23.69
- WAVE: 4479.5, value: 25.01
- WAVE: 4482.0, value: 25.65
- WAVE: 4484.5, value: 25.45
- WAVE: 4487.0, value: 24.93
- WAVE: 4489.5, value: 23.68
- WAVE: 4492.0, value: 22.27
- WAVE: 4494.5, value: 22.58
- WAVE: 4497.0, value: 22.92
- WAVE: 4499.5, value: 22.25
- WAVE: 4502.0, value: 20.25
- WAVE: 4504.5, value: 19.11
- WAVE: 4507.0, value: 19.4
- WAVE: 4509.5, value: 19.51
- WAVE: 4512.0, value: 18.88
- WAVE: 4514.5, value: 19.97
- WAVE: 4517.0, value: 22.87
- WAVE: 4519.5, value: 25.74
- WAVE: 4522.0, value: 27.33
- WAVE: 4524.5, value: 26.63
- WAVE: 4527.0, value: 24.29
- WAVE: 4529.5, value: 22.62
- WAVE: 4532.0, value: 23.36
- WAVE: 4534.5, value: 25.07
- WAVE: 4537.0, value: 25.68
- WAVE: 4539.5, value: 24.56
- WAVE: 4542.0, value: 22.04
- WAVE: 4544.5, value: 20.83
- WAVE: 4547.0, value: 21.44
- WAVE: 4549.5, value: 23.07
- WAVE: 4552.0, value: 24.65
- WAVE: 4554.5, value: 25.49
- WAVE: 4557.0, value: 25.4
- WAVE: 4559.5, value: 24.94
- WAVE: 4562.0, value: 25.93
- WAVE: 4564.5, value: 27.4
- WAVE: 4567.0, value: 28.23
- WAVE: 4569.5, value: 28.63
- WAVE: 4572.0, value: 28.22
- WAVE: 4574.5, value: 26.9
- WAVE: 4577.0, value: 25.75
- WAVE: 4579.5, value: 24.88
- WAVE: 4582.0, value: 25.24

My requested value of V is 4.4 angstrom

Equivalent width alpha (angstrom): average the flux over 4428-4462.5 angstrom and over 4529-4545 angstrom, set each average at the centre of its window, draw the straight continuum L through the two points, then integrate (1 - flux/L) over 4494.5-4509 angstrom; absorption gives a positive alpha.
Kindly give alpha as 1.92 angstrom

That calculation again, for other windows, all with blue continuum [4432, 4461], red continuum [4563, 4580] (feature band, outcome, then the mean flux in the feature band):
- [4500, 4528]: 4.31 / 22.2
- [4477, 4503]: 2.22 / 23.5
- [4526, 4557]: 3.51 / 23.7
